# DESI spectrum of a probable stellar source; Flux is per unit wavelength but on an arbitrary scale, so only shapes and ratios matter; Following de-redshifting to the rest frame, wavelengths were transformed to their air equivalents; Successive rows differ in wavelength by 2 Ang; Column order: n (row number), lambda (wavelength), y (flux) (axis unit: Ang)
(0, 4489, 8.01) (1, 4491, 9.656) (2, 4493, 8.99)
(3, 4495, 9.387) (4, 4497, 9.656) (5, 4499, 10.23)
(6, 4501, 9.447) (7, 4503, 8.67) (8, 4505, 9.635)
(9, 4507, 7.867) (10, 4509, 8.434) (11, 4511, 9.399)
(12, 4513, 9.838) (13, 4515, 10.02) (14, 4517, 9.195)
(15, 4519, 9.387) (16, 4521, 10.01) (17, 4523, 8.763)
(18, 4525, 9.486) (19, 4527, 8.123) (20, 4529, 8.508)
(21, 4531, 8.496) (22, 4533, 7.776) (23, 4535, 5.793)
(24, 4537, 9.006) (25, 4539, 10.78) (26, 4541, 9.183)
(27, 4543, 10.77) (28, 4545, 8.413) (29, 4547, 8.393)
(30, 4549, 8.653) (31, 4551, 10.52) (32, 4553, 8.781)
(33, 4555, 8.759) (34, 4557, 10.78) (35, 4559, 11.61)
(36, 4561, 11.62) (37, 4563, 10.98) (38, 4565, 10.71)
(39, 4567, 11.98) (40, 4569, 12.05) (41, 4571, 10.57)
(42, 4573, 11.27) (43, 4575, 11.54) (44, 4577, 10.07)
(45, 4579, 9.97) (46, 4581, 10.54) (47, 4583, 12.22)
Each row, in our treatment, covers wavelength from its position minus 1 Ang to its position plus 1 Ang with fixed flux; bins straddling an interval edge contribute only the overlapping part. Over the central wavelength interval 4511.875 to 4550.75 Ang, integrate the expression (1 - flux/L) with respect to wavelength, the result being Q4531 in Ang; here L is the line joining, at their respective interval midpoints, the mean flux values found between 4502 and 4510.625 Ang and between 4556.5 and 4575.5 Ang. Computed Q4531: 3.0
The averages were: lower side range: 8.71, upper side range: 11.3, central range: 9.01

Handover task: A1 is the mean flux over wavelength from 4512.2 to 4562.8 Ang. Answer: 9.33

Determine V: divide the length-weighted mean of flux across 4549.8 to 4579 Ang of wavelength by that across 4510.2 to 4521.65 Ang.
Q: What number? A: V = 1.12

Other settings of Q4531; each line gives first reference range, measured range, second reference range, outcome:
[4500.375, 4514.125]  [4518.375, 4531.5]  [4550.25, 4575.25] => 0.9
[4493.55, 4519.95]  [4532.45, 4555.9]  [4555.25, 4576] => 3.6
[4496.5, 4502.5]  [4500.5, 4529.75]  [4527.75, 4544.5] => 0.6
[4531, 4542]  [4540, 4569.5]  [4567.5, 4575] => -0.5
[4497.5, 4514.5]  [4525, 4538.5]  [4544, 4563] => 1.9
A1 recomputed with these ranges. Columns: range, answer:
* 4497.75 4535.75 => 8.92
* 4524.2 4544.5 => 8.78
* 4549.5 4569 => 10.7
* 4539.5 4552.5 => 9.36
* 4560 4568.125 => 11.3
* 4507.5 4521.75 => 9.4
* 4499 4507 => 9.2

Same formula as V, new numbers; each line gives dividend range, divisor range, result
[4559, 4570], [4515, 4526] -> 1.22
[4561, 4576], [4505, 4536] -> 1.29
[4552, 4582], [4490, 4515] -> 1.16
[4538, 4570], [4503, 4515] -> 1.13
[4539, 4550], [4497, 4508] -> 1.00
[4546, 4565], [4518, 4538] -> 1.18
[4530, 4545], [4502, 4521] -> 0.96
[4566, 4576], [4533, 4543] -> 1.30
